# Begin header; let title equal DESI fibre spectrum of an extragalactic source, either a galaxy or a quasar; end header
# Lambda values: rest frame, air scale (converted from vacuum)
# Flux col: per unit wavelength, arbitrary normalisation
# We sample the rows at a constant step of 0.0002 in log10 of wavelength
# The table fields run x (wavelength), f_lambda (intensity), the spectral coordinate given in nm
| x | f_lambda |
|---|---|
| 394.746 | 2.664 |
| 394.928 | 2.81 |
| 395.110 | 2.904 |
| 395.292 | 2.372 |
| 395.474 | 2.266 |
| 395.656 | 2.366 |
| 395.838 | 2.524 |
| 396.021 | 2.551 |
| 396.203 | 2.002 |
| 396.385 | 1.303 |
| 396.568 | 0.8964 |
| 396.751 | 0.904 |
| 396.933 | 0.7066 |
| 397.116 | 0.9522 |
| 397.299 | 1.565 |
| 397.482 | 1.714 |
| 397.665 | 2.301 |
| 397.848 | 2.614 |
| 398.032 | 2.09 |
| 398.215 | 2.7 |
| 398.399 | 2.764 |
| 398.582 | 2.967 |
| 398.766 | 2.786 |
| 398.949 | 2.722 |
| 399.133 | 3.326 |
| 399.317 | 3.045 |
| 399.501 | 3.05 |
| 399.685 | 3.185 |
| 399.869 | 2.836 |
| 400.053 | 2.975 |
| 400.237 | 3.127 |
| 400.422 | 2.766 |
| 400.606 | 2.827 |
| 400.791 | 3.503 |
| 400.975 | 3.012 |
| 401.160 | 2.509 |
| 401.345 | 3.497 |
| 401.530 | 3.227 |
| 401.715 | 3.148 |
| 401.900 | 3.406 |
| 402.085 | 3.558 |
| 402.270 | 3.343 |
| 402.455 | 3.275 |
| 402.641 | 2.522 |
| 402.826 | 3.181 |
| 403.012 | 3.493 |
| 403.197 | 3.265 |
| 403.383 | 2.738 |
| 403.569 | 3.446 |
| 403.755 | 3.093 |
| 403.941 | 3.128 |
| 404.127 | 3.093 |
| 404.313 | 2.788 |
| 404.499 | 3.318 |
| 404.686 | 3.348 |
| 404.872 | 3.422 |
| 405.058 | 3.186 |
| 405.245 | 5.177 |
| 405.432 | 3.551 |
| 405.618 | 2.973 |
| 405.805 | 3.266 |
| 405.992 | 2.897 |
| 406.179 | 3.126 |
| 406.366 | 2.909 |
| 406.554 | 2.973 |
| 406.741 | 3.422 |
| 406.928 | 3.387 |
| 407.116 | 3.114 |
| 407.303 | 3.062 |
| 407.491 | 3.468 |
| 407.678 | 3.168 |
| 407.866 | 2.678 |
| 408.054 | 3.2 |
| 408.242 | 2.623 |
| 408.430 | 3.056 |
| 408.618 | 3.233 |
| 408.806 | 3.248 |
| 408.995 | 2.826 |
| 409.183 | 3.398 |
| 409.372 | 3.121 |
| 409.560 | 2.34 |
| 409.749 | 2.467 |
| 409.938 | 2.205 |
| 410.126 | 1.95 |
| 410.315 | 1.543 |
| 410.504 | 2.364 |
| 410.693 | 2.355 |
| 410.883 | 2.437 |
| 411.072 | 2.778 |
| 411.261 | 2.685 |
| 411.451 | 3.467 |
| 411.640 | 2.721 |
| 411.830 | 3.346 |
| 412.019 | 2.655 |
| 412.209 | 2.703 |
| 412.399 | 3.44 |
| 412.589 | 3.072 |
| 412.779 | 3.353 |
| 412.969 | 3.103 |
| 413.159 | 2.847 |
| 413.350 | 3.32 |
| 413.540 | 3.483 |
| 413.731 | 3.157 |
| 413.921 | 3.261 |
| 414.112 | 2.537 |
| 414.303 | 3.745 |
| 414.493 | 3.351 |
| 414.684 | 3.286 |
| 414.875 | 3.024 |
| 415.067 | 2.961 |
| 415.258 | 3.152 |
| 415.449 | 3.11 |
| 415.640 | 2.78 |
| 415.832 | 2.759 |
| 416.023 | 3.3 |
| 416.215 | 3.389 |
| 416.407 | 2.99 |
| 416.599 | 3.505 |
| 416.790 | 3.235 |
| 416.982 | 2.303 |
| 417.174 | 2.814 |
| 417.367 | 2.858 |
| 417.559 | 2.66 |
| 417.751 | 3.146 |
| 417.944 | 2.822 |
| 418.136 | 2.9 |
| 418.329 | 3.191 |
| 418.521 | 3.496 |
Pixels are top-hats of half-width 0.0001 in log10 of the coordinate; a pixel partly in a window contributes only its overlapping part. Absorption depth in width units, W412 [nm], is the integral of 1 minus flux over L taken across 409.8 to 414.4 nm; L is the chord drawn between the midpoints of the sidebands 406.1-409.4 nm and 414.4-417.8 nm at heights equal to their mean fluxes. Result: 0.32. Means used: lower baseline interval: 3.11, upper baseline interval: 3.03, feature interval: 2.85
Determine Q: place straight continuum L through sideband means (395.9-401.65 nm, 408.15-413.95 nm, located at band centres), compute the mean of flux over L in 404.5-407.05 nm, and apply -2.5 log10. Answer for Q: -0.24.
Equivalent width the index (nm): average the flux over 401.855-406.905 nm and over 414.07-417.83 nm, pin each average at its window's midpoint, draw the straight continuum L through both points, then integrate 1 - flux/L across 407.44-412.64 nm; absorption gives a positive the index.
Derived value 0.59 nm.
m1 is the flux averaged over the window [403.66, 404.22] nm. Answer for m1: 3.11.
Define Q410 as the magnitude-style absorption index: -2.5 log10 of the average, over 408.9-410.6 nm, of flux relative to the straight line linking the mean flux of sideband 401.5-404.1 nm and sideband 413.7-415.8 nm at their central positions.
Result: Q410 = 0.265 mag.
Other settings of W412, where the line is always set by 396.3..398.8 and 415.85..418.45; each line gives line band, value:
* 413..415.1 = -0.27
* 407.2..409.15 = -0.46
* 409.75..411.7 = 0.14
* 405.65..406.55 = -0.26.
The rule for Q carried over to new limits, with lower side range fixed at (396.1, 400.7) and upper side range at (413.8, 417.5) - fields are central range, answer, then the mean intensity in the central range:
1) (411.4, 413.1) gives -0.058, 3.08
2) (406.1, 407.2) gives -0.176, 3.15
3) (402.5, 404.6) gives -0.213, 3.1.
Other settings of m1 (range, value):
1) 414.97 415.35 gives 3.05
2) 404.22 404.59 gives 3.05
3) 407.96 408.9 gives 3.07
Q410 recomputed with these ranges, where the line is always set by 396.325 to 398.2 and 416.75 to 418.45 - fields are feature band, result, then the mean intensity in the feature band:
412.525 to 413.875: -0.23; 3.2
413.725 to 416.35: -0.15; 3.13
